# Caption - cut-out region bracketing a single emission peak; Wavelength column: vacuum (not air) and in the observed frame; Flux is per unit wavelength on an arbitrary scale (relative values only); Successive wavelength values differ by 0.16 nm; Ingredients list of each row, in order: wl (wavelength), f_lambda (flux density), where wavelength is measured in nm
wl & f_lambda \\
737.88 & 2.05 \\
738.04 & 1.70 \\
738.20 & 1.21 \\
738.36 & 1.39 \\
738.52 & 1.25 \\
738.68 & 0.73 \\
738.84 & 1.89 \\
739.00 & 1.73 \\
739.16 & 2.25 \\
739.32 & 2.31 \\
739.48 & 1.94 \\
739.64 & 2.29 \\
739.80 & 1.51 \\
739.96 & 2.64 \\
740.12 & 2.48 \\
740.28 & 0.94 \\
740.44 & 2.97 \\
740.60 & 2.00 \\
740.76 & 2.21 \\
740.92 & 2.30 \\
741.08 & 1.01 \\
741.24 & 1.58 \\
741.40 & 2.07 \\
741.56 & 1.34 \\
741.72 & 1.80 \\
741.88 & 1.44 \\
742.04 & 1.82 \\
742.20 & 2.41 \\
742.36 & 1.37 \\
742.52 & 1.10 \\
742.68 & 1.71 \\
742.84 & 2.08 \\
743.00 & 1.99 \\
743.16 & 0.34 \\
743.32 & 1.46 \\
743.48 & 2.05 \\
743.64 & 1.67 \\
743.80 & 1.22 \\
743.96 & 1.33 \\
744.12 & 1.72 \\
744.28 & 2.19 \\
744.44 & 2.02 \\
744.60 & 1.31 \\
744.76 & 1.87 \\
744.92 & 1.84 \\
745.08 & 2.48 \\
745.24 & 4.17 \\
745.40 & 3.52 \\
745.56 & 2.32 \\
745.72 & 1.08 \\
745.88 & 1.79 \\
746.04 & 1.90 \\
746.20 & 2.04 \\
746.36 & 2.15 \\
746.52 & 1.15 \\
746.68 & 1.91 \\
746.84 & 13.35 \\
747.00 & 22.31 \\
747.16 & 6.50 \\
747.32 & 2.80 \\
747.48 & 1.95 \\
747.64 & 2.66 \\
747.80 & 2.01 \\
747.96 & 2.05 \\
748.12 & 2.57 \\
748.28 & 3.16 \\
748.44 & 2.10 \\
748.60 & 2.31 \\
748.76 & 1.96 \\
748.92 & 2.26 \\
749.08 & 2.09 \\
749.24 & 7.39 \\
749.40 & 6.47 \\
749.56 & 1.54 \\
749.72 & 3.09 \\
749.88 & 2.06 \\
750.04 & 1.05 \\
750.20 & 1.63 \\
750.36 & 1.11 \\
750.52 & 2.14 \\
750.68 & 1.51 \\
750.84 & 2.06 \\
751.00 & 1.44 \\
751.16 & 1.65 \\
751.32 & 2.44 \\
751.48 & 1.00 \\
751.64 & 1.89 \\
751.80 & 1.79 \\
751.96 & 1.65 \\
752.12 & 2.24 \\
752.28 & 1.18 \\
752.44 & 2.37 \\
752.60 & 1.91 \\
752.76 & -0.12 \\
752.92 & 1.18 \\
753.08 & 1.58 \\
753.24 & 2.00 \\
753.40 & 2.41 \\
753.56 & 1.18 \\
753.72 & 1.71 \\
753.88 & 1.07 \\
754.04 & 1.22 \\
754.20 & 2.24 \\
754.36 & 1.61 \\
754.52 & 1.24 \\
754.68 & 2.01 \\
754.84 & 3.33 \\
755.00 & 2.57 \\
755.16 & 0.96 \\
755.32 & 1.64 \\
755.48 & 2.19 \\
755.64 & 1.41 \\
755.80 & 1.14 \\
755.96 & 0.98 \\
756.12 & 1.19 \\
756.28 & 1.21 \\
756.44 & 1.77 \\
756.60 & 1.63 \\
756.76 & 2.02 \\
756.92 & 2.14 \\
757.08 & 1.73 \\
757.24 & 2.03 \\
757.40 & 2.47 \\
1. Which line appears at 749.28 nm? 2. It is [N II]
